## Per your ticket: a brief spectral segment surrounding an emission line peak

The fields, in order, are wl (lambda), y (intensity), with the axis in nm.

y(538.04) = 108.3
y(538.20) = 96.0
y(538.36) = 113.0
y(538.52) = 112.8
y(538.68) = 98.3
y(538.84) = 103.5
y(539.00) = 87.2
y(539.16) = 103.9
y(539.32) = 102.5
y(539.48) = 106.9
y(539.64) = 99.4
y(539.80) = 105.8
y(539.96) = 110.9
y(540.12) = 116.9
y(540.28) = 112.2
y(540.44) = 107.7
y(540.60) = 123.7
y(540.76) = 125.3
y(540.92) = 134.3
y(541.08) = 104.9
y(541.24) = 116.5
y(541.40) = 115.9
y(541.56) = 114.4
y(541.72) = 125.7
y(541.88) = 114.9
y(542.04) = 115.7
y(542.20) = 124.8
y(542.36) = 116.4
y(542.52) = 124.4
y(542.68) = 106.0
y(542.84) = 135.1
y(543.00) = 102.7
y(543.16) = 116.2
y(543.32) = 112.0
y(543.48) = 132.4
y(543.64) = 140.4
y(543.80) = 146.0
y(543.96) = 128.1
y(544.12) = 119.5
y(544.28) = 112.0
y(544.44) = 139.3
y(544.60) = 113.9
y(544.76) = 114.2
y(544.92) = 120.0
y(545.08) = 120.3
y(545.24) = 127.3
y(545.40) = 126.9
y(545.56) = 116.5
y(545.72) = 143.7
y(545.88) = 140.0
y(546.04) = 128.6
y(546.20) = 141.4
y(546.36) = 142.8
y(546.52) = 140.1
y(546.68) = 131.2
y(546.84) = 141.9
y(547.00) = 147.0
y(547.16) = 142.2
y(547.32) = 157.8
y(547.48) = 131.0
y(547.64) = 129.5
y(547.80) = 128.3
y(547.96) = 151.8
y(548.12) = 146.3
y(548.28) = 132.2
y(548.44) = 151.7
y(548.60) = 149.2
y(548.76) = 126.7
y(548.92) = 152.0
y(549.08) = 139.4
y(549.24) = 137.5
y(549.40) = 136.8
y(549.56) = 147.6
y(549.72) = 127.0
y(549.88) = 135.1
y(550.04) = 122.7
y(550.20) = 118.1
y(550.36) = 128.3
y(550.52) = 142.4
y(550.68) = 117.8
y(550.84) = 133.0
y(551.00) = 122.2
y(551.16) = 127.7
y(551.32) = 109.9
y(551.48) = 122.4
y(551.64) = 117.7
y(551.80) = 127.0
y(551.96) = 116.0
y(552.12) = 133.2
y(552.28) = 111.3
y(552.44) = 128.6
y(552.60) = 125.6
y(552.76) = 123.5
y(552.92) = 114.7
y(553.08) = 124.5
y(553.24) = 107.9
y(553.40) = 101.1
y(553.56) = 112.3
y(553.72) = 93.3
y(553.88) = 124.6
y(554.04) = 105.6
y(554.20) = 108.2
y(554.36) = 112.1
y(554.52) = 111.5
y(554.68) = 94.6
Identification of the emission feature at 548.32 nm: C III] 1909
